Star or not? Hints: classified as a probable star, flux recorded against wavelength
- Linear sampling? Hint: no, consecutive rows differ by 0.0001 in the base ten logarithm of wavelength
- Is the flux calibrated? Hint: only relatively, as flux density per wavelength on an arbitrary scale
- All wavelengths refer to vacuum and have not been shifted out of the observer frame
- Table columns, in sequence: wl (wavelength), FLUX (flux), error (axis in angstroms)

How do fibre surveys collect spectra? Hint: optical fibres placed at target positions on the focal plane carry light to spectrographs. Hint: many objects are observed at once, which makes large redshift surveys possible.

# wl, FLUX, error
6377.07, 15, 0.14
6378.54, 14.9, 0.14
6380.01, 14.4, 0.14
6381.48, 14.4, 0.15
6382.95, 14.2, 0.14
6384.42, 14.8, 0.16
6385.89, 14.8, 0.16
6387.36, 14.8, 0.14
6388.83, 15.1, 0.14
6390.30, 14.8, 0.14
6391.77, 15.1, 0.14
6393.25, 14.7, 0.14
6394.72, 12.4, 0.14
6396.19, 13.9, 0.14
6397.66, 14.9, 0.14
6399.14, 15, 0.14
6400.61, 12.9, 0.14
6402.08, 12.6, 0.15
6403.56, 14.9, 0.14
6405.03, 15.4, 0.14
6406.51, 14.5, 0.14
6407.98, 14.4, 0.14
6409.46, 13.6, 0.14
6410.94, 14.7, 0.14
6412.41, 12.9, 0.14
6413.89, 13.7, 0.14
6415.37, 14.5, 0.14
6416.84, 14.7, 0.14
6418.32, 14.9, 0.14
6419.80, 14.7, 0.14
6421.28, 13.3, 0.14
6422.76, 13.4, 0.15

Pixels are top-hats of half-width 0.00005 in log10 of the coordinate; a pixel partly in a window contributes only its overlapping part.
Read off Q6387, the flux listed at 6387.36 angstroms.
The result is 14.8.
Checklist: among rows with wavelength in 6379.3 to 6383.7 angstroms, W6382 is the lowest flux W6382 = 14.2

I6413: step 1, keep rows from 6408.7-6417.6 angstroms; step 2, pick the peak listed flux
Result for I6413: 14.7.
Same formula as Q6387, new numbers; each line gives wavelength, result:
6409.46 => 13.6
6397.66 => 14.9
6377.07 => 15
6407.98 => 14.4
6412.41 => 12.9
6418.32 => 14.9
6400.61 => 12.9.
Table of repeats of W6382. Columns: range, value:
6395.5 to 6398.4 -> 13.9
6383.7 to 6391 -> 14.8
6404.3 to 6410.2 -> 13.6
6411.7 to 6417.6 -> 12.9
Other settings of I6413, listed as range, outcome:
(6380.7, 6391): 15.1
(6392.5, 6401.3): 15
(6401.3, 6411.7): 15.4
